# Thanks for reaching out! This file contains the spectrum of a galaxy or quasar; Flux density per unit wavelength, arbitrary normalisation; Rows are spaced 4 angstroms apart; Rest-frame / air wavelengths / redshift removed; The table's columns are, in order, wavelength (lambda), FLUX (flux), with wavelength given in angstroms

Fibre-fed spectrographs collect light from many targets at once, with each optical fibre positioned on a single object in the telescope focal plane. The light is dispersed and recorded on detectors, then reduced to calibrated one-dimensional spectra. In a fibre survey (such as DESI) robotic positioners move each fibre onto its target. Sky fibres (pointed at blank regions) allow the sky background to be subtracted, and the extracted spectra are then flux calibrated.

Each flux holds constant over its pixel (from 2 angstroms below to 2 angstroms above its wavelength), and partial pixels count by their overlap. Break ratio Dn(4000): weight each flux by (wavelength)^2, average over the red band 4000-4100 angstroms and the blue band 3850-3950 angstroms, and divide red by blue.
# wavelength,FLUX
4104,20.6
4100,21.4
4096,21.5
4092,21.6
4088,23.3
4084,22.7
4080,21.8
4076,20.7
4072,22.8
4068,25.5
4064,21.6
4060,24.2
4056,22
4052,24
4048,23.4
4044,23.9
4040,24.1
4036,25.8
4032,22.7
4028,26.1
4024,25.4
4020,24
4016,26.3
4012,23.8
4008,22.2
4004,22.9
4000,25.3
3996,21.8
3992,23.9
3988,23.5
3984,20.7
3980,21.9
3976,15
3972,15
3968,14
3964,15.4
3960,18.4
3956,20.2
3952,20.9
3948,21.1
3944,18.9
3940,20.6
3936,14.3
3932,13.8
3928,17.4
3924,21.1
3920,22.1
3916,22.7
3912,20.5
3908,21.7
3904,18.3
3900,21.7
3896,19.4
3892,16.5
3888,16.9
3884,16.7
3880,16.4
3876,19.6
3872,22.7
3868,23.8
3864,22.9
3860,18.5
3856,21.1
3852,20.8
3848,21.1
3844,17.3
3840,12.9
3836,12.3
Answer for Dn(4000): 1.29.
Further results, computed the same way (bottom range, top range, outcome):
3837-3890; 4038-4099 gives 1.32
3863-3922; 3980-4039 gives 1.26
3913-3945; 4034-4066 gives 1.33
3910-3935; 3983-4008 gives 1.23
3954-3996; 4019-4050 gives 1.33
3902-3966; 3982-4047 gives 1.30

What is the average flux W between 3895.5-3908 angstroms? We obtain 20.2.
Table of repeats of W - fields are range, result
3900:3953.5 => 19.6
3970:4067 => 22.9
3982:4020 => 23.4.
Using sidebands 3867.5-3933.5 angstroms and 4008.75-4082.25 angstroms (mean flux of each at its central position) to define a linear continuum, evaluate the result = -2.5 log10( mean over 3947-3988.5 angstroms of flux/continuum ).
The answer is 0.16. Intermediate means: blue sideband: 19.4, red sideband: 23.8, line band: 18.5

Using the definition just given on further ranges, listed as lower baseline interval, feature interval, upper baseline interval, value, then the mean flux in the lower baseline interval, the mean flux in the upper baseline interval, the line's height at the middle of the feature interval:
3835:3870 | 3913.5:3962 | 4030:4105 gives 0.07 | 19.2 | 22.9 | 20.6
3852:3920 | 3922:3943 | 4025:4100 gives 0.19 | 20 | 23.2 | 20.9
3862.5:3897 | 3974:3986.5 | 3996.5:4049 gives 0.18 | 19.4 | 24.2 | 22.8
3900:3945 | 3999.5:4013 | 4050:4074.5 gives -0.08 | 19.3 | 23.3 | 21.7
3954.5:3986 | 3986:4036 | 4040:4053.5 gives -0.16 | 17.5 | 23.8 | 20.9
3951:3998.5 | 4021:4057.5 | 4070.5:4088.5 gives -0.15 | 19.3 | 22.2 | 21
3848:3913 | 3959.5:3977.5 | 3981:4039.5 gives 0.42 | 19.9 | 23.9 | 22.6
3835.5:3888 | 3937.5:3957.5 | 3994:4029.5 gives 0.09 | 19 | 24.2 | 22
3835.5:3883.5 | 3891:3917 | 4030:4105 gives -0.01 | 19.3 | 22.9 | 20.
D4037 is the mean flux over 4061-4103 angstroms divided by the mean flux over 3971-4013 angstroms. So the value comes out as 1.03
